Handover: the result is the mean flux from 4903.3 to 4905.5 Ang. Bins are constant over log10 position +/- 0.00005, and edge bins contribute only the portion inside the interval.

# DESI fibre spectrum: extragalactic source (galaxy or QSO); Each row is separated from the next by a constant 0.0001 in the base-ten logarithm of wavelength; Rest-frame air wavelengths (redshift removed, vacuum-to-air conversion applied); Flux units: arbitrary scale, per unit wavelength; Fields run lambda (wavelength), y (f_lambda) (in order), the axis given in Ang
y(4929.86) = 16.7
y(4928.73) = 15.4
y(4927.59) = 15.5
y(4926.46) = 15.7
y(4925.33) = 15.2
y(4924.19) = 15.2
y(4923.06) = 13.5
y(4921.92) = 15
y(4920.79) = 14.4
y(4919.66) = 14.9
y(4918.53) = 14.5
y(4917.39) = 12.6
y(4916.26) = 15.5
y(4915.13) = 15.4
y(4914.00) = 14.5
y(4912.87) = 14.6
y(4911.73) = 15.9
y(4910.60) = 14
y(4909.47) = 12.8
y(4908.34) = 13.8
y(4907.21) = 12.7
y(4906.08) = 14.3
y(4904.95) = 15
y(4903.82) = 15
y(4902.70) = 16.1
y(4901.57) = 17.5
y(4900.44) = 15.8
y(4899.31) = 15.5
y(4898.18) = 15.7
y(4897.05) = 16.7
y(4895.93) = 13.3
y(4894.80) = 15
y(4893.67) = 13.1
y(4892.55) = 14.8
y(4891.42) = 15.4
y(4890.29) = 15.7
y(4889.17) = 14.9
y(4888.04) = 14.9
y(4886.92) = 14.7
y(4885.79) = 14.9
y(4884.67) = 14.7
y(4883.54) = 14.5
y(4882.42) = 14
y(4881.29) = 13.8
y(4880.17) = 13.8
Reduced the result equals 15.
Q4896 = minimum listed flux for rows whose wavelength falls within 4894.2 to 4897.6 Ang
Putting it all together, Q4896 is 13.3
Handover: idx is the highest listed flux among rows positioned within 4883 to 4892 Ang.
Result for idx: 15.7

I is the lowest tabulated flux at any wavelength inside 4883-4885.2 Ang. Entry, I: 14.5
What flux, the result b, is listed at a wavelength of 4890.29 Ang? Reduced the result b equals 15.7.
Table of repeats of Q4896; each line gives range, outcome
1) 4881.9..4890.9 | 14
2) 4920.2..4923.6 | 13.5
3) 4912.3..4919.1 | 12.6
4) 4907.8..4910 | 12.8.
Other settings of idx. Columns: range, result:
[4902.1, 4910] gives 16.1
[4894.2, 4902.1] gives 17.5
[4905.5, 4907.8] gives 14.3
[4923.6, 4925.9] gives 15.2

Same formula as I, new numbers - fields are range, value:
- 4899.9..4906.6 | 14.3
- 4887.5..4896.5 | 13.1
